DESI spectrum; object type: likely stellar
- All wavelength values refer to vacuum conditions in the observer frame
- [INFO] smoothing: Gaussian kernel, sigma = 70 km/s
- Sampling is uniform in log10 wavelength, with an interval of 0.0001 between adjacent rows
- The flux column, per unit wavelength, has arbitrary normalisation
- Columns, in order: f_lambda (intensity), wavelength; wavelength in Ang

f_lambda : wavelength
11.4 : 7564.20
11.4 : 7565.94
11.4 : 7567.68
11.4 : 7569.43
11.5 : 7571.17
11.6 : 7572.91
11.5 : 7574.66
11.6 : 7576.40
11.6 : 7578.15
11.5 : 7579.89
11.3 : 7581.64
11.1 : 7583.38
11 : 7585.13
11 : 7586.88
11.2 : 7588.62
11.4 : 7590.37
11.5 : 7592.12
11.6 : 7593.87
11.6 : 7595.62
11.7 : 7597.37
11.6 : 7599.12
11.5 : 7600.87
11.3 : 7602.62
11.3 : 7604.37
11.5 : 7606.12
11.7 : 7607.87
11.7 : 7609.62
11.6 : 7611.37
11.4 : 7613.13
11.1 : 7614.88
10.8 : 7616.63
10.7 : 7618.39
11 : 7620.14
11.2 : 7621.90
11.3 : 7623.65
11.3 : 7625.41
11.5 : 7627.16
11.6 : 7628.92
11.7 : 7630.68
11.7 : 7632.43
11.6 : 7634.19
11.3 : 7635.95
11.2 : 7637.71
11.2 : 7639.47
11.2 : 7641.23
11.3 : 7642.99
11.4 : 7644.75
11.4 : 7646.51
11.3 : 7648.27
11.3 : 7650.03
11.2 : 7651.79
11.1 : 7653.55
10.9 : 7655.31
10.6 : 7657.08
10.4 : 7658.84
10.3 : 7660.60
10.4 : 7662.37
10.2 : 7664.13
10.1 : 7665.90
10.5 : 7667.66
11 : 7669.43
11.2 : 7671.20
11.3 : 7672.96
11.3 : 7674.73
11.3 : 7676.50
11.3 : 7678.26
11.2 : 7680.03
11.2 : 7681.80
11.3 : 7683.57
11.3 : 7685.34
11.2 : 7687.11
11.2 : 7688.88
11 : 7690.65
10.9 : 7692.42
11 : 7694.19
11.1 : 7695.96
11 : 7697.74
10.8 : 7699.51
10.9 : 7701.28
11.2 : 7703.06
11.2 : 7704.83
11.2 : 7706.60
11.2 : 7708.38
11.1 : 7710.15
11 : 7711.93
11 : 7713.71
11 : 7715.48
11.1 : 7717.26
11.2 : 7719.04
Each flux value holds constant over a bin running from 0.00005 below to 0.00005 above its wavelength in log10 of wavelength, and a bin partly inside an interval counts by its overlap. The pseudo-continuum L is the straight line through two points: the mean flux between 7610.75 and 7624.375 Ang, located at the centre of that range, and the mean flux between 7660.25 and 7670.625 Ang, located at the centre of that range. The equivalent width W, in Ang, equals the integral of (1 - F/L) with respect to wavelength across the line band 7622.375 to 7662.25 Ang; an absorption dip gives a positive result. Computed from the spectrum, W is -1.6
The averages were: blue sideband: 11.1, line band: 11.2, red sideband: 10.4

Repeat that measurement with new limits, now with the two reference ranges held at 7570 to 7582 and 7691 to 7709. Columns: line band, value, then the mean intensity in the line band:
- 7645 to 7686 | 0.78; 11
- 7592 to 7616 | -0.18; 11.5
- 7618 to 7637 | -0.08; 11.4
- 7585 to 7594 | 0.15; 11.3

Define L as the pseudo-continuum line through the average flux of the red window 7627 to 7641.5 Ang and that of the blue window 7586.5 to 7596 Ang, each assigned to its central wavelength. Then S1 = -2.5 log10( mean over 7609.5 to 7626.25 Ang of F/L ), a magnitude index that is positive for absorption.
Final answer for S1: 0.02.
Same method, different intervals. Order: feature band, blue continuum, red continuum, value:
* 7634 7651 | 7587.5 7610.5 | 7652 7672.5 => -0.04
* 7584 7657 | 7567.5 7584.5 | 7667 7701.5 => 0.00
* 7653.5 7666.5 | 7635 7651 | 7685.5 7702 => 0.07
